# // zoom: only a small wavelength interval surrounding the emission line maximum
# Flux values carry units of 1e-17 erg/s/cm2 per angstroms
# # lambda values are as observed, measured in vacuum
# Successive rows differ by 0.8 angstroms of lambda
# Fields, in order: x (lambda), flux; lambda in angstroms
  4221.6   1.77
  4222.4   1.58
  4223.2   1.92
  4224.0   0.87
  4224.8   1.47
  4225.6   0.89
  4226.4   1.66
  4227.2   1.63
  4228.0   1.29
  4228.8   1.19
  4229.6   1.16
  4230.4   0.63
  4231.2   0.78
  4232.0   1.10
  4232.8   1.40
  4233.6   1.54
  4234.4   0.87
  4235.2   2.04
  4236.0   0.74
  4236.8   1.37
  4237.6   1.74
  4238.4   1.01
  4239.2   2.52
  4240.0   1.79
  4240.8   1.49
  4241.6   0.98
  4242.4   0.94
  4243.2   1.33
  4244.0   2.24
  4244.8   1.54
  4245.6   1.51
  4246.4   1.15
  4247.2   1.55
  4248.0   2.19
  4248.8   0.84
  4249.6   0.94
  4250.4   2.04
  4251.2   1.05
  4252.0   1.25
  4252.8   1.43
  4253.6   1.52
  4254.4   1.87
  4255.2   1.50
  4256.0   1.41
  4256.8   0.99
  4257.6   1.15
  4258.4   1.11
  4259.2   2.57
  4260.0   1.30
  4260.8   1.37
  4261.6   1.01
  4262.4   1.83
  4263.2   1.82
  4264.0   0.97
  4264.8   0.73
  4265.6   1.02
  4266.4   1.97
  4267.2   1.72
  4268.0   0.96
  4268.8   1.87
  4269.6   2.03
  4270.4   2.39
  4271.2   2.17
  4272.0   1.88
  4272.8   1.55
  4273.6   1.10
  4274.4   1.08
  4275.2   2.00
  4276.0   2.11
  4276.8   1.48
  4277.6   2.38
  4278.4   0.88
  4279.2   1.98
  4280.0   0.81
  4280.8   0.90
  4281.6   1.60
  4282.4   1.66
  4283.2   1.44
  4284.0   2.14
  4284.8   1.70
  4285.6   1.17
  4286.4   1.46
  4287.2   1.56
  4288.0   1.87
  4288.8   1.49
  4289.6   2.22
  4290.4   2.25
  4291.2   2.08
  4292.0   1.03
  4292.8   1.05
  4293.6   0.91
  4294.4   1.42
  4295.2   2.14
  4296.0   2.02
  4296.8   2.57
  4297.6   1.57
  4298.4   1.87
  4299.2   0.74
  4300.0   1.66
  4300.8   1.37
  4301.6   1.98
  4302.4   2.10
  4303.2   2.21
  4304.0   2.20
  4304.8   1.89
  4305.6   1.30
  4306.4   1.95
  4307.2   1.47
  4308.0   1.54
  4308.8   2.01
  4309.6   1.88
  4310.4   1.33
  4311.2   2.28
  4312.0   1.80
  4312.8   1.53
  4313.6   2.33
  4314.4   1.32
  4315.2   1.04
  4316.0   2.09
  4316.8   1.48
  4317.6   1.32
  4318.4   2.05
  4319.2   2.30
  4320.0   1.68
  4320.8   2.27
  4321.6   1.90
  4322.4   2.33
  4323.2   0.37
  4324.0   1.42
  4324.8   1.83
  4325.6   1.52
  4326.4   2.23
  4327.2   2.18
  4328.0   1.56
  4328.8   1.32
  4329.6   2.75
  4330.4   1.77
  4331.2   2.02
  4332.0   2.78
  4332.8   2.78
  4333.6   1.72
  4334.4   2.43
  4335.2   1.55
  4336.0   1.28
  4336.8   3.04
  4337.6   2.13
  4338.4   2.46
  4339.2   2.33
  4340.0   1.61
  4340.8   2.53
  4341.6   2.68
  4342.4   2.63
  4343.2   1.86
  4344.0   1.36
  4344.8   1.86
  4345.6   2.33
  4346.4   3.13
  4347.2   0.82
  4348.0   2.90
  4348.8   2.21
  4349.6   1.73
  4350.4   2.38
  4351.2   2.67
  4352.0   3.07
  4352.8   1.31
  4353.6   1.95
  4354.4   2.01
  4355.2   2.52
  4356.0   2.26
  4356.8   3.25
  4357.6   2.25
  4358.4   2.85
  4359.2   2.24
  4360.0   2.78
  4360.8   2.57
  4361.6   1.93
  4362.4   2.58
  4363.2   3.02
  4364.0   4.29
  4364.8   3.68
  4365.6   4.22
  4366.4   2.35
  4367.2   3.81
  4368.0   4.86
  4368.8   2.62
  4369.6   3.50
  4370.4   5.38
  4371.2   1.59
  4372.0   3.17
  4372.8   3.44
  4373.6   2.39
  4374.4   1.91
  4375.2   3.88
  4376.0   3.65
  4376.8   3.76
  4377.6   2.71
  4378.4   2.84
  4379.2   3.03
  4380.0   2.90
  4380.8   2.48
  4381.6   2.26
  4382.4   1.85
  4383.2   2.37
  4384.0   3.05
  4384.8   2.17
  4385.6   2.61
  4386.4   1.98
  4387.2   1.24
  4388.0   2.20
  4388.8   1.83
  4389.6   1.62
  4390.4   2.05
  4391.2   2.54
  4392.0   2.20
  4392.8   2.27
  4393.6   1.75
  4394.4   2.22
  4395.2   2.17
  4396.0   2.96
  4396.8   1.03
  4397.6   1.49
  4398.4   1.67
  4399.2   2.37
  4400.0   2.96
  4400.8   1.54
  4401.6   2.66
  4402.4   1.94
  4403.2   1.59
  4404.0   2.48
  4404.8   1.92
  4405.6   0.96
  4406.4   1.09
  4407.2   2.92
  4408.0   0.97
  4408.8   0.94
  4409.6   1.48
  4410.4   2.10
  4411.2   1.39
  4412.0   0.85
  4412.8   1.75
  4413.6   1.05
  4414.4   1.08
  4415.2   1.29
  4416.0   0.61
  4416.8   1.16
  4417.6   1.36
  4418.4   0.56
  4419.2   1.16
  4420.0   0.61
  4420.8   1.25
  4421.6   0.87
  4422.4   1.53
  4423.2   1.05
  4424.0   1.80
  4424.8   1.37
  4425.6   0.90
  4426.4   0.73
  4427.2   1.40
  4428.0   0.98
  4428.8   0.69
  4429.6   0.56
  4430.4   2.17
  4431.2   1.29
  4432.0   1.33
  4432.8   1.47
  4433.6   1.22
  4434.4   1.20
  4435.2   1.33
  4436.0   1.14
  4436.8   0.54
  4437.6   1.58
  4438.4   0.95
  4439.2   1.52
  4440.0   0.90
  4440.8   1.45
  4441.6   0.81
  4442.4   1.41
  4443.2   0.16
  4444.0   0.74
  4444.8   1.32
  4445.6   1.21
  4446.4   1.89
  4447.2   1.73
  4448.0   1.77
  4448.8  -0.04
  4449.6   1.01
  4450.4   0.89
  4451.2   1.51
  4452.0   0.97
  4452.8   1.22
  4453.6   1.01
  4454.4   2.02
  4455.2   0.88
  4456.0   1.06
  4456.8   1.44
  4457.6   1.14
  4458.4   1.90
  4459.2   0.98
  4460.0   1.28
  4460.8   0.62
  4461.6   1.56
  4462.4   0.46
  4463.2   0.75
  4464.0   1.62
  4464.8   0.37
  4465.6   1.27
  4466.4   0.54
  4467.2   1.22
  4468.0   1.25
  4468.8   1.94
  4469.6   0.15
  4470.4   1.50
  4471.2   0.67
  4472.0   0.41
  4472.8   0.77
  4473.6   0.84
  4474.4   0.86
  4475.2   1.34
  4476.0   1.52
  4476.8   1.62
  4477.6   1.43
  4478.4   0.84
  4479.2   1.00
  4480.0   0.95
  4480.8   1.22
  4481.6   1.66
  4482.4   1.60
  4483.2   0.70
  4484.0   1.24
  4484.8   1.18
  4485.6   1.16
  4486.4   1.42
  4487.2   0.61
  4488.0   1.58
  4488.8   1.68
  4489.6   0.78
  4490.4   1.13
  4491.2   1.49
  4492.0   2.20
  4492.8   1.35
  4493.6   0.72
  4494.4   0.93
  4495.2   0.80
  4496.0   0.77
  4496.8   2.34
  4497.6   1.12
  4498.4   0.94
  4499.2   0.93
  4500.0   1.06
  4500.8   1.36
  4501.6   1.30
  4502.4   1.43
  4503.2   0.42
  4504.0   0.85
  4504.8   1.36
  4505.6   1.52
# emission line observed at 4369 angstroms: C III] 1909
